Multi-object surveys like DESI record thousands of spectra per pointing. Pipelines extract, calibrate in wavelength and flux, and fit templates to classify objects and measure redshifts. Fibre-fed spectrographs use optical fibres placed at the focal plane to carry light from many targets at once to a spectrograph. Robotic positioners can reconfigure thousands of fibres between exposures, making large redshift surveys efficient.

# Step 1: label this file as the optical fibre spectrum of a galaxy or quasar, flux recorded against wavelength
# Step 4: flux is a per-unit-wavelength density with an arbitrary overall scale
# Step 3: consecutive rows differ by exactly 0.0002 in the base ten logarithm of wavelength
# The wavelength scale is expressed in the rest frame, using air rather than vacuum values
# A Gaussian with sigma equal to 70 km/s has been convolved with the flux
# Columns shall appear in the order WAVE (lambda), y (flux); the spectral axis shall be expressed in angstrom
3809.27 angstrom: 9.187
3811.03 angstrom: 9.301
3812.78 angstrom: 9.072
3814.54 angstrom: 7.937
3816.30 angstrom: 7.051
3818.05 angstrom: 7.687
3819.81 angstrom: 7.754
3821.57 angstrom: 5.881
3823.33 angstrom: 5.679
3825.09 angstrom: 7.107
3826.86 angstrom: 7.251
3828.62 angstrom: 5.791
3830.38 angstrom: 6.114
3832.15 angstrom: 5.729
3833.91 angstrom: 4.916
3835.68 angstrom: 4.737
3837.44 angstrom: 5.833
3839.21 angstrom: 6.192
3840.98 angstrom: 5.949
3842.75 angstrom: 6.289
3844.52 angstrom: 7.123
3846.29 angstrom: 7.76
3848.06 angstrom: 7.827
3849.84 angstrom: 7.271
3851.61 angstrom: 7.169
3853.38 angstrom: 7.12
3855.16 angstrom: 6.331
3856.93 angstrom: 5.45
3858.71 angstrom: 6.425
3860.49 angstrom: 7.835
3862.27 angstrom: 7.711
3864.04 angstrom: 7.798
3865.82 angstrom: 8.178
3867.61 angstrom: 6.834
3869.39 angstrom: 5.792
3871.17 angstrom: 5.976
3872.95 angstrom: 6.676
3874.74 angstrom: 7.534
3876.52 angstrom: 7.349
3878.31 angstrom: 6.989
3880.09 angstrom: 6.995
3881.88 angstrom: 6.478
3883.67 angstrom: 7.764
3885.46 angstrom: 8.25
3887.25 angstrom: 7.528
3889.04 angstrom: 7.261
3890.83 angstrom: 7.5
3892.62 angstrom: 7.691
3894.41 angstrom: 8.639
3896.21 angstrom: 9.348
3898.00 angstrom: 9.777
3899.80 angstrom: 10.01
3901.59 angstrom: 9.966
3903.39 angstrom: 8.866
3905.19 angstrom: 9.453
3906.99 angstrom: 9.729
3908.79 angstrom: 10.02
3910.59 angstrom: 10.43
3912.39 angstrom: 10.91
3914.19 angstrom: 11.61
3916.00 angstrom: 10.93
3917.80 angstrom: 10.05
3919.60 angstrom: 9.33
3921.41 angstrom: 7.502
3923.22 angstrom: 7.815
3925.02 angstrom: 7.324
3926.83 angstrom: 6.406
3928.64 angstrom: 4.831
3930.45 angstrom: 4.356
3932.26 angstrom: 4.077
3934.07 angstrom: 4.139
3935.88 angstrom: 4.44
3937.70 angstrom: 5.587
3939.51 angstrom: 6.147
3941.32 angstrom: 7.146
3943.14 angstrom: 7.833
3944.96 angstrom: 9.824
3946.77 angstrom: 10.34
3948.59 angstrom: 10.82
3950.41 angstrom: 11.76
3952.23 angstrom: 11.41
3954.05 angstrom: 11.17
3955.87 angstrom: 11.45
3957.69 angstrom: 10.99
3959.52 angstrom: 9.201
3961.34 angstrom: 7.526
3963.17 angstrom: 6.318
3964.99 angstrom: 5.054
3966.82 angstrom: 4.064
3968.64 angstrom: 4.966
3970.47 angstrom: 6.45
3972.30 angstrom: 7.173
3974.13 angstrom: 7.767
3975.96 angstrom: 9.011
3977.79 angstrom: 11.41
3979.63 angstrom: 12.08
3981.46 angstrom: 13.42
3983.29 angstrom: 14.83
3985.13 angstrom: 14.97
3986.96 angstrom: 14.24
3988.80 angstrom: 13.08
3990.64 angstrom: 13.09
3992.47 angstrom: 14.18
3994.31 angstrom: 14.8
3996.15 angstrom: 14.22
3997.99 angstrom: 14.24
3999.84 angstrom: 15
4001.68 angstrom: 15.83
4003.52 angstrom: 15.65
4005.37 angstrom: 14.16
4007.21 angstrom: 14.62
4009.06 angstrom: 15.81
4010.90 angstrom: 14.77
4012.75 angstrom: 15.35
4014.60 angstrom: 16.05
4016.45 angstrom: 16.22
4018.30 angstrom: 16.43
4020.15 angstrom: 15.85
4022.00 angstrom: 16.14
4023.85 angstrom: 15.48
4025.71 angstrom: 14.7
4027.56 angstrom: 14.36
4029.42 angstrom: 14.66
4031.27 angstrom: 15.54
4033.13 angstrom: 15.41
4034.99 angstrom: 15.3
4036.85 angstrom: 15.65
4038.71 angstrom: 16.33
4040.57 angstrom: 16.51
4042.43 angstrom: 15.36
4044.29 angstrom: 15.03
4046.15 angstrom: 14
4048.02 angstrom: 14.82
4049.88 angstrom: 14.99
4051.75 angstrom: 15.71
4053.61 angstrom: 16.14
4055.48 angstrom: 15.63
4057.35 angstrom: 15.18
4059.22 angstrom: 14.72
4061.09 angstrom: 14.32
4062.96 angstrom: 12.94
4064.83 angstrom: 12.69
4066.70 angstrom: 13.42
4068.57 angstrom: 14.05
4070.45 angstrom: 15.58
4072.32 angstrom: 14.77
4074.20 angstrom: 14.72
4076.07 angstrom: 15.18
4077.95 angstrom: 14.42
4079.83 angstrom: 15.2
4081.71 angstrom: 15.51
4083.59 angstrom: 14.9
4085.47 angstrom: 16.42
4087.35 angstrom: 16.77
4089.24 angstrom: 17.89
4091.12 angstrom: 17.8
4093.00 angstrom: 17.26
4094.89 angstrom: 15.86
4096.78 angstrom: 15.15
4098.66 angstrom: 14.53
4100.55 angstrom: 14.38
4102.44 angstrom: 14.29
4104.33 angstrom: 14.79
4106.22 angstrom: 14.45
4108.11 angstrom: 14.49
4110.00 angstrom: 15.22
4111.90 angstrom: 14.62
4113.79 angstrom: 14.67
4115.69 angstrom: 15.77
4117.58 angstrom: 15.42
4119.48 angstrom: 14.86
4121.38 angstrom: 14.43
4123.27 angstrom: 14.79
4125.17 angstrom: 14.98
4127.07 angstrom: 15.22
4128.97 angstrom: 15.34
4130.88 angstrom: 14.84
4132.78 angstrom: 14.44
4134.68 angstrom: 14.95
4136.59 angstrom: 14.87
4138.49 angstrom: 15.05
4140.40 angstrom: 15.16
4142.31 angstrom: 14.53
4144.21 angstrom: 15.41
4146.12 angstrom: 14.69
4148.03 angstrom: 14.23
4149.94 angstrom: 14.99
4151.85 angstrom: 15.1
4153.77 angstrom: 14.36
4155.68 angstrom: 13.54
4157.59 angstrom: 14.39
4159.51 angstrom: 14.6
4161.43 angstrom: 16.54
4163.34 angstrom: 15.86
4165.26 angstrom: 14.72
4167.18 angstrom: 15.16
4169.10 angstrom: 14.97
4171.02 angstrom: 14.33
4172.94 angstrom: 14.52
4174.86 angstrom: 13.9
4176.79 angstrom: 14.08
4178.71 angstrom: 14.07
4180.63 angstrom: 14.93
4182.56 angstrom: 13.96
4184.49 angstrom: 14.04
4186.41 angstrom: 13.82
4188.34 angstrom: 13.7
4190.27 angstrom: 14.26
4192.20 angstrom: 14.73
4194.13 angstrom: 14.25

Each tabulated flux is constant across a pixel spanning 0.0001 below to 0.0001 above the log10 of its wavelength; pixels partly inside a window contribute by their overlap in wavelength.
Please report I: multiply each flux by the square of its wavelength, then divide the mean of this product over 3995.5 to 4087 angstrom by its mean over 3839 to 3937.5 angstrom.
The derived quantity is 2.14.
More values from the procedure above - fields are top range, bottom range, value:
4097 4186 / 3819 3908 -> 2.34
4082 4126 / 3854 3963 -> 2.09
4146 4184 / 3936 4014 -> 1.44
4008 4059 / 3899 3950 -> 1.98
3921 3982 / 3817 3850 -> 1.30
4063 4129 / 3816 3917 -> 2.24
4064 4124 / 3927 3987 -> 1.90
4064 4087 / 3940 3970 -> 1.81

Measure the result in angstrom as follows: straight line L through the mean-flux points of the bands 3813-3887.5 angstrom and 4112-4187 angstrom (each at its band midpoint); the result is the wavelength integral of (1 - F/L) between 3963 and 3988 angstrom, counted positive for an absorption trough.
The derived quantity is 1.7 angstrom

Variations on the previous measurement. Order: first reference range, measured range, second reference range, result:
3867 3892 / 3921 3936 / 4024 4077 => 5.85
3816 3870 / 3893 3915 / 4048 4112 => -2.46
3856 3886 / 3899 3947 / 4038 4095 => 5.42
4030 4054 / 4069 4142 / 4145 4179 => -0.92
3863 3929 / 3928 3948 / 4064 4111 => 7.14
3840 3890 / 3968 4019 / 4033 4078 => -3.27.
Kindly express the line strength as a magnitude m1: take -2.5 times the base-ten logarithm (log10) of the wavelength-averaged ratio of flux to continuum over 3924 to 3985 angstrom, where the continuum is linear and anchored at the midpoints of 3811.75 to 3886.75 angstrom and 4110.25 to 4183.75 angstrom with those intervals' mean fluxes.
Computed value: 0.18 mag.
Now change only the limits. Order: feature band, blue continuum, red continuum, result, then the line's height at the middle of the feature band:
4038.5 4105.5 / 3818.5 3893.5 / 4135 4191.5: -0.23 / 12.3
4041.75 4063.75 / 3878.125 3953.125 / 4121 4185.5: -0.24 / 12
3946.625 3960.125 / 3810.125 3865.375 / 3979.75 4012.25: 0.14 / 12.4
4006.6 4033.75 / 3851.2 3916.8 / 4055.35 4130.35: -0.22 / 12.6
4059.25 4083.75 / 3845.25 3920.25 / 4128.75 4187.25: -0.14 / 12.6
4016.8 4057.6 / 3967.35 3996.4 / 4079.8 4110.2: -0.15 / 13.5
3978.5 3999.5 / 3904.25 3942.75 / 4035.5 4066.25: -0.21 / 11.5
